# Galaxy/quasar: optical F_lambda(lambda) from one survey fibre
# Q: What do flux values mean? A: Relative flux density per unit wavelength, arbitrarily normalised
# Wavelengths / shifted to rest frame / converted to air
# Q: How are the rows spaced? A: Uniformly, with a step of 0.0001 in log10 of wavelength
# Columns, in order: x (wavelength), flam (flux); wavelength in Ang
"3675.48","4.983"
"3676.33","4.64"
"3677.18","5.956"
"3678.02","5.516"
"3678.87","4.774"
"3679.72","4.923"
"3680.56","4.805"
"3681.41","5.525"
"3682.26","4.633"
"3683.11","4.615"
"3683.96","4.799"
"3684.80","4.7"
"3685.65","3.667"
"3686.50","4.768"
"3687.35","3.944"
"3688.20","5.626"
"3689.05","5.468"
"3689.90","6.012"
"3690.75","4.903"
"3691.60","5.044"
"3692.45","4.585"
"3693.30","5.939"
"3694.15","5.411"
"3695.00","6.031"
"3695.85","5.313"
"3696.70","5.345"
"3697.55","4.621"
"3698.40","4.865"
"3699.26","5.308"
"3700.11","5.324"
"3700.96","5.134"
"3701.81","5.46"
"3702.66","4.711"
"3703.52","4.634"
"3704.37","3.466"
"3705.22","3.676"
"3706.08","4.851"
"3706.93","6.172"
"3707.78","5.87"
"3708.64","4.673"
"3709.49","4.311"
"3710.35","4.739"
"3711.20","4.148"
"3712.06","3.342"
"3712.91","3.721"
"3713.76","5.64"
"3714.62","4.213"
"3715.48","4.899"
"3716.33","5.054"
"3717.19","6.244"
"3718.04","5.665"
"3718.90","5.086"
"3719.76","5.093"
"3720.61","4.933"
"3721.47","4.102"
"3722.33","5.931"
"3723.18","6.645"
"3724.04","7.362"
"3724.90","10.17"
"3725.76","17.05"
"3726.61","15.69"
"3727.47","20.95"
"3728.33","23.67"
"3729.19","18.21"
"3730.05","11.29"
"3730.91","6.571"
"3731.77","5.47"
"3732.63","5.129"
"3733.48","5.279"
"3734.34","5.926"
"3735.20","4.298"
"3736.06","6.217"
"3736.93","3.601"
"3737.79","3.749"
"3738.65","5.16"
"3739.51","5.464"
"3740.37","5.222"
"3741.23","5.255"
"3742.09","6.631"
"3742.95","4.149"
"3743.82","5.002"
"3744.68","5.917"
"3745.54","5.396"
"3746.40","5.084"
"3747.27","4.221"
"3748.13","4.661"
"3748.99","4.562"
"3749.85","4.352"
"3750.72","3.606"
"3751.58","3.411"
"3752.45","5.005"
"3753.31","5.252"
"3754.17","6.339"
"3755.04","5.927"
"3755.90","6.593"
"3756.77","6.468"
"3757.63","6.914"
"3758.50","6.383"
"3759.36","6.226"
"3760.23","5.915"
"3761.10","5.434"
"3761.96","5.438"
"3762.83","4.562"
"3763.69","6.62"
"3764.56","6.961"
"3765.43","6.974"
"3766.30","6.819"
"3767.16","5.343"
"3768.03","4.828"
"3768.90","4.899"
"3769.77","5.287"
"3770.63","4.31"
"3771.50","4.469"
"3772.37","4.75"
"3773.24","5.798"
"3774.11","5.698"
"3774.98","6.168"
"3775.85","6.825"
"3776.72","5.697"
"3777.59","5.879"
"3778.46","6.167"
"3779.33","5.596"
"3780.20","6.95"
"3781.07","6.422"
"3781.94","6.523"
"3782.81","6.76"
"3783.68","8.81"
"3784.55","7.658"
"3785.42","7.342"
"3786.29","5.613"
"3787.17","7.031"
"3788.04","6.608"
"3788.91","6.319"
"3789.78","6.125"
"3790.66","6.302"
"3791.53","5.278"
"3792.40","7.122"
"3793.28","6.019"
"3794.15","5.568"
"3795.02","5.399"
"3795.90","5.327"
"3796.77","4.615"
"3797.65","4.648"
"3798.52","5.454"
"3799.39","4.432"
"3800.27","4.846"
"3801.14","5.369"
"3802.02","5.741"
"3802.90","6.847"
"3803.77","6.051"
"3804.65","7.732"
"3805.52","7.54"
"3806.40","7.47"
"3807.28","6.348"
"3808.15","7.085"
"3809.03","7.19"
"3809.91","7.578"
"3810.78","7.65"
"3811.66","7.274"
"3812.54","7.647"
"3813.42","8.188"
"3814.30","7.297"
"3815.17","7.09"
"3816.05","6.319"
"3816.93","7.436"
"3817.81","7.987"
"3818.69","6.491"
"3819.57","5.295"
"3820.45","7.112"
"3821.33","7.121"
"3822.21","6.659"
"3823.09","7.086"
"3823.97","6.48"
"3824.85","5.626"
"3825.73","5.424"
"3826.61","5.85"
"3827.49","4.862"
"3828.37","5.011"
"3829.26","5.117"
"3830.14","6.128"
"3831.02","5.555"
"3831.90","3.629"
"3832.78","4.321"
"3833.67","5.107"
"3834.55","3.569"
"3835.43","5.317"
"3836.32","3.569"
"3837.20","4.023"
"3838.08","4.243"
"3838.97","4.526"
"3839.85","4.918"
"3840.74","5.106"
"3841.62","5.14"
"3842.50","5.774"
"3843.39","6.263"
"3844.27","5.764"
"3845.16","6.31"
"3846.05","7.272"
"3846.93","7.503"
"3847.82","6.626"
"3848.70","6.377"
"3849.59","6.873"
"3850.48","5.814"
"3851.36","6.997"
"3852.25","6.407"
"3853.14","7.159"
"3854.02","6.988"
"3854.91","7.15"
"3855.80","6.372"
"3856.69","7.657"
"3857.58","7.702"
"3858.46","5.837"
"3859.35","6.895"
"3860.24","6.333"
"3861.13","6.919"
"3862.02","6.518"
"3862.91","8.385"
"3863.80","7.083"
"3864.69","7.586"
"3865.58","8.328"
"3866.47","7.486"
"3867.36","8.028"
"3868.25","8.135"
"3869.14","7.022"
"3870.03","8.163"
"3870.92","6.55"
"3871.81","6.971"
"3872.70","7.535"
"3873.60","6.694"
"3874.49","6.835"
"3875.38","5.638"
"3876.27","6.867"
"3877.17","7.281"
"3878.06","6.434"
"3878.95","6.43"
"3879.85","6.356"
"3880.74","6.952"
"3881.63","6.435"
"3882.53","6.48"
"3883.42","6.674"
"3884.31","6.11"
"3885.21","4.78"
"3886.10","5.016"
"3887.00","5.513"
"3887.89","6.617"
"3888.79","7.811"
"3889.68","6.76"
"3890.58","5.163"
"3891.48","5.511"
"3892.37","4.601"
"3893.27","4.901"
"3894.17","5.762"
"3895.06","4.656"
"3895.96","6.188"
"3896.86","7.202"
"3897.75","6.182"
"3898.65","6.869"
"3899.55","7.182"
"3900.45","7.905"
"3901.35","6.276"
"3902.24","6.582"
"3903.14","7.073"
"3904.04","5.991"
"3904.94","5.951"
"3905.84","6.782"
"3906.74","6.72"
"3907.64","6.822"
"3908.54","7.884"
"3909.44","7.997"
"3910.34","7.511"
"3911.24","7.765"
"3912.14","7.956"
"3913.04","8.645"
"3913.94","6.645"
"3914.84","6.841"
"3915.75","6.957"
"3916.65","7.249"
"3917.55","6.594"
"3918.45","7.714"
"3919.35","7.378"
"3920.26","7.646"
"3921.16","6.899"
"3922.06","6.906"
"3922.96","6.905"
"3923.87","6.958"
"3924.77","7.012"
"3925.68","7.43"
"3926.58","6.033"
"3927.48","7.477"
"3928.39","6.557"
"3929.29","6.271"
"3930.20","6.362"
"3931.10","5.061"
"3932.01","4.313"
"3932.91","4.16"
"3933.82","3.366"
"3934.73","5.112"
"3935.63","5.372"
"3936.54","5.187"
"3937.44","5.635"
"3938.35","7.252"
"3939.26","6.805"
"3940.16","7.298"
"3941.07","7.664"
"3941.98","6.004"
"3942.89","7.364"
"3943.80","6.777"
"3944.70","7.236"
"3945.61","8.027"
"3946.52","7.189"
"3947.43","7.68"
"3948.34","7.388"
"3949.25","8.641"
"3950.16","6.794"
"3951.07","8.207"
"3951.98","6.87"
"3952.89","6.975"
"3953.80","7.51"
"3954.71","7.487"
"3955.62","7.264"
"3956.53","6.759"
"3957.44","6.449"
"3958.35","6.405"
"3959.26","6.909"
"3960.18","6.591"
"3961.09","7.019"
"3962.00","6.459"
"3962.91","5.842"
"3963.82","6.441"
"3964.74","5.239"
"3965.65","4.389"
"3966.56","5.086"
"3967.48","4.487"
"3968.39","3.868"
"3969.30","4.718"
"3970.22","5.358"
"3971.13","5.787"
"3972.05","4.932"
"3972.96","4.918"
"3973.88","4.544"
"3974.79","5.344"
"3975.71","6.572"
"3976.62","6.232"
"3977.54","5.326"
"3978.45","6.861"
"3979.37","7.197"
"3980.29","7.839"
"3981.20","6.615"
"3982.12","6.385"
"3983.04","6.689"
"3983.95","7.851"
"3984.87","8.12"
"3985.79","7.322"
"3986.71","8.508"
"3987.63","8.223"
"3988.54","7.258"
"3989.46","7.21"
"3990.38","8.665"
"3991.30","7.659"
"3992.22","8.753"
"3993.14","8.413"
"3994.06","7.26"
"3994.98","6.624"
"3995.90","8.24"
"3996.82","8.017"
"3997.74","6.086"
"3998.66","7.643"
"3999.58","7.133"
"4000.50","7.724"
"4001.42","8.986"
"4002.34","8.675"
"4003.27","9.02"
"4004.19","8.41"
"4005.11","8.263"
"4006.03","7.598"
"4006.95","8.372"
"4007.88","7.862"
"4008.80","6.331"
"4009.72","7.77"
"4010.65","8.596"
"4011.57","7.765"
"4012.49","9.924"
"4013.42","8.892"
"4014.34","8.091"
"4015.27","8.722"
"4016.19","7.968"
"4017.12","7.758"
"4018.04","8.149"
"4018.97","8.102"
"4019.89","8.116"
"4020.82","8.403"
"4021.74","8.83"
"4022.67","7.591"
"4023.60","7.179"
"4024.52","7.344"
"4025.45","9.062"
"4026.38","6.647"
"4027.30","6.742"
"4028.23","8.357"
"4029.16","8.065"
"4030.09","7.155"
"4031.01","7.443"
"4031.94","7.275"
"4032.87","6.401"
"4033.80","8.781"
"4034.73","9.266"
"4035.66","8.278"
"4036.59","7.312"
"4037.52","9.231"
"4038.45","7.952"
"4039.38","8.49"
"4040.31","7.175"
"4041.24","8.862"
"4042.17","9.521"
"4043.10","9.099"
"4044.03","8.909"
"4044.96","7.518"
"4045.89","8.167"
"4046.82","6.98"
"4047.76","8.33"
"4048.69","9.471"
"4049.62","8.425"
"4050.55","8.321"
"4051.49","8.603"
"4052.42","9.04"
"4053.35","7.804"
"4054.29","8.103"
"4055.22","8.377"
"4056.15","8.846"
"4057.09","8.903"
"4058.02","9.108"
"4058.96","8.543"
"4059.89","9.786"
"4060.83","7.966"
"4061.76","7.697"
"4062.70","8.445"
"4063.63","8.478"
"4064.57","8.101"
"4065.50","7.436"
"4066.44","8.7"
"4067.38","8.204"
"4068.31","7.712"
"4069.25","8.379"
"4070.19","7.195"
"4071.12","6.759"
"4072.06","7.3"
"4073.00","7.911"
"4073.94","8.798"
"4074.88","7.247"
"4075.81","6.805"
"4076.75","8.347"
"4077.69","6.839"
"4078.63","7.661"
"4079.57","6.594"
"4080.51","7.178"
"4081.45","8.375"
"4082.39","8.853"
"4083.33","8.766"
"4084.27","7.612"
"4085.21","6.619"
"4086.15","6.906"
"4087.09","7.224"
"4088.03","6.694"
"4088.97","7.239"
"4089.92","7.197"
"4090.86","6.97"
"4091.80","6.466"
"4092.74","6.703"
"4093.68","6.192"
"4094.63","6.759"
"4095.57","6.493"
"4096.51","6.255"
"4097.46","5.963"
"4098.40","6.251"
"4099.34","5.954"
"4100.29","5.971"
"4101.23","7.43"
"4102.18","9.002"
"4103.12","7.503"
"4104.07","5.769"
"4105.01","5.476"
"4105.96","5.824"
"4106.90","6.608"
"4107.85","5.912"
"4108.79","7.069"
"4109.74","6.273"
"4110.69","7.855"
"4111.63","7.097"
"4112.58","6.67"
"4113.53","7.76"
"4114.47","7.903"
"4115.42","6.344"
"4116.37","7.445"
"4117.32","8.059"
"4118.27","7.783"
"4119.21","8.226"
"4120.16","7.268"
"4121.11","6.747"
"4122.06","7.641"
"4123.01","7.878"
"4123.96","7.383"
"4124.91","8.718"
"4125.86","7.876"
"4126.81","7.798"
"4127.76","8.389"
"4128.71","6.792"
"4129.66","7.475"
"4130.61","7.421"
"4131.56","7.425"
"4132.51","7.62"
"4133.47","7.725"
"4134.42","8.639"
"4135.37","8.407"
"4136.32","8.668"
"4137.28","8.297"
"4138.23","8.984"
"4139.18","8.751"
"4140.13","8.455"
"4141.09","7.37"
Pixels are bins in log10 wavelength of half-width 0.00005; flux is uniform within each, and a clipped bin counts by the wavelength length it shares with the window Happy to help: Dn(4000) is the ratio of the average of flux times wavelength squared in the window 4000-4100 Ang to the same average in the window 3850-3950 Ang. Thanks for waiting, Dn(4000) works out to 1.27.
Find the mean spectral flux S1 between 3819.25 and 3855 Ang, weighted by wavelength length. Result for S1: 5.75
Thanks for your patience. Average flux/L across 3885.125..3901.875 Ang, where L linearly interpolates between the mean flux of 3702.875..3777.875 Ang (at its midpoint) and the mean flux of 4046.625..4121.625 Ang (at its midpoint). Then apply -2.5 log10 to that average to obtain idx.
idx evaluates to 0.118 mag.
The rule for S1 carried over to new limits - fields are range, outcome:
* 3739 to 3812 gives 5.9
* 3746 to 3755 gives 4.7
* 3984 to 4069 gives 8.12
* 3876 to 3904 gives 6.27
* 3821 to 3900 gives 6.24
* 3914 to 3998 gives 6.65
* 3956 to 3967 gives 6.14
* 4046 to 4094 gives 7.85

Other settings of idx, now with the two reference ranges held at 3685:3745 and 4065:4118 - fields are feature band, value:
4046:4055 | -0.18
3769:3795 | 0.05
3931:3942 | 0.20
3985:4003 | -0.13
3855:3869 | -0.10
